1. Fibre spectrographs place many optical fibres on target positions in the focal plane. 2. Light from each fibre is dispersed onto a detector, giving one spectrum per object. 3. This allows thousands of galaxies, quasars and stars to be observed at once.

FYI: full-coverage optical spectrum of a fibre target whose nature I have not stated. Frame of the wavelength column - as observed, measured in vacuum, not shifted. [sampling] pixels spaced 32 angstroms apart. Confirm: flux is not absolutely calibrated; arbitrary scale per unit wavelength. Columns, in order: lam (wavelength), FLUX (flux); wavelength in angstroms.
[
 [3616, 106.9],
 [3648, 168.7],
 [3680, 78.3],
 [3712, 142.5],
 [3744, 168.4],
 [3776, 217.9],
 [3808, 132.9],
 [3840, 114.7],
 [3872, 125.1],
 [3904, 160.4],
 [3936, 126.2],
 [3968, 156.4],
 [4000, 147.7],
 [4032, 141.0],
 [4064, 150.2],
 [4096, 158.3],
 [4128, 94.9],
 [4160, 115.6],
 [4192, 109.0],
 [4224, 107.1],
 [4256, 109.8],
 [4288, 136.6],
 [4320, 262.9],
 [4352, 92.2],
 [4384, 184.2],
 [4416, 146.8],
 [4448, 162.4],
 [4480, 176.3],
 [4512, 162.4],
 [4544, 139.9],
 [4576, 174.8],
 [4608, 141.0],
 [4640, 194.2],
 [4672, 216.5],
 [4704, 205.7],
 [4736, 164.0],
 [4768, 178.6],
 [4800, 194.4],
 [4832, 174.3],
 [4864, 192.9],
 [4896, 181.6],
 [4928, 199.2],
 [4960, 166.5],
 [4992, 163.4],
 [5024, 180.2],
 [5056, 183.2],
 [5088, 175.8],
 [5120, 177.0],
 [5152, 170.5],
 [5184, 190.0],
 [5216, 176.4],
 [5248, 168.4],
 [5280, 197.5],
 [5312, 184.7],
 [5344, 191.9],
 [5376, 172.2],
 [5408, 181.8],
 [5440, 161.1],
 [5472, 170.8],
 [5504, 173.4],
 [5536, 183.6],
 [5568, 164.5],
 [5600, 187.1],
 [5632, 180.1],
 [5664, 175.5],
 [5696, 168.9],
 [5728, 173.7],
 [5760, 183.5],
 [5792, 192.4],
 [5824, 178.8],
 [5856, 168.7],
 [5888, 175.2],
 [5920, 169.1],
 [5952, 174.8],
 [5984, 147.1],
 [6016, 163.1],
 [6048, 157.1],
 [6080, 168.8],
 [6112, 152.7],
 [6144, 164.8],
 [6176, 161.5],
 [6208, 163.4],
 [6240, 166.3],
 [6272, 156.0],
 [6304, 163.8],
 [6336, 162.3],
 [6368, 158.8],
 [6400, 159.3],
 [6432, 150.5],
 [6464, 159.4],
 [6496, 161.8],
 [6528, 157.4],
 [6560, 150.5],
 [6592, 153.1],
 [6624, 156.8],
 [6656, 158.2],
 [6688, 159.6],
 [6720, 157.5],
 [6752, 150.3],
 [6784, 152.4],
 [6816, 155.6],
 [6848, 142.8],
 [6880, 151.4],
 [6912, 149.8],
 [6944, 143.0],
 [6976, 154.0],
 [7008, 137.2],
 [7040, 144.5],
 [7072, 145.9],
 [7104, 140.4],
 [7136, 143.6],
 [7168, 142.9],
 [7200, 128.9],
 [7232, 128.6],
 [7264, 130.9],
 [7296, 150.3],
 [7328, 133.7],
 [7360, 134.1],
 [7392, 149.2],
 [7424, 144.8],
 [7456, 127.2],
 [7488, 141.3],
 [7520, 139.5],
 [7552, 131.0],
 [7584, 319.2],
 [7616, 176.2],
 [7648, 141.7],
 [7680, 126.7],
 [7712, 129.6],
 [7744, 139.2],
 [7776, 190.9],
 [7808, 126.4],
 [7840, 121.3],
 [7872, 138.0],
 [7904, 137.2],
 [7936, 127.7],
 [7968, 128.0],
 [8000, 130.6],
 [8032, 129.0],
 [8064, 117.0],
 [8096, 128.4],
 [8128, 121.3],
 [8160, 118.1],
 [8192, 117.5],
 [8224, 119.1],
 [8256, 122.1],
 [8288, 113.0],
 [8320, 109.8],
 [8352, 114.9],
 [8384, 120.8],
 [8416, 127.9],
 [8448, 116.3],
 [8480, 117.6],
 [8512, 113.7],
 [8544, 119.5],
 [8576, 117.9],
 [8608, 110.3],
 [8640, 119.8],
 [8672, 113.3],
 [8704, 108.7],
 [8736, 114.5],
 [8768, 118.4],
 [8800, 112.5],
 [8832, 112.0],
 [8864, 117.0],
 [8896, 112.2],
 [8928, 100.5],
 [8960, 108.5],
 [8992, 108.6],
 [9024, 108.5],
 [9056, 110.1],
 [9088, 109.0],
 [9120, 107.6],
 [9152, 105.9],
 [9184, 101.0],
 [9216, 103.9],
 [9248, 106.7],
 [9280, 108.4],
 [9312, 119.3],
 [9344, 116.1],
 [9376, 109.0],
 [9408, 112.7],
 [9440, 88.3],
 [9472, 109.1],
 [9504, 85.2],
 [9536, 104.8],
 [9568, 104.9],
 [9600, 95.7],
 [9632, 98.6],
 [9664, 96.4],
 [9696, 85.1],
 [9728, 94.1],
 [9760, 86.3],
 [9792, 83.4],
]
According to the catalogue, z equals 0.157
